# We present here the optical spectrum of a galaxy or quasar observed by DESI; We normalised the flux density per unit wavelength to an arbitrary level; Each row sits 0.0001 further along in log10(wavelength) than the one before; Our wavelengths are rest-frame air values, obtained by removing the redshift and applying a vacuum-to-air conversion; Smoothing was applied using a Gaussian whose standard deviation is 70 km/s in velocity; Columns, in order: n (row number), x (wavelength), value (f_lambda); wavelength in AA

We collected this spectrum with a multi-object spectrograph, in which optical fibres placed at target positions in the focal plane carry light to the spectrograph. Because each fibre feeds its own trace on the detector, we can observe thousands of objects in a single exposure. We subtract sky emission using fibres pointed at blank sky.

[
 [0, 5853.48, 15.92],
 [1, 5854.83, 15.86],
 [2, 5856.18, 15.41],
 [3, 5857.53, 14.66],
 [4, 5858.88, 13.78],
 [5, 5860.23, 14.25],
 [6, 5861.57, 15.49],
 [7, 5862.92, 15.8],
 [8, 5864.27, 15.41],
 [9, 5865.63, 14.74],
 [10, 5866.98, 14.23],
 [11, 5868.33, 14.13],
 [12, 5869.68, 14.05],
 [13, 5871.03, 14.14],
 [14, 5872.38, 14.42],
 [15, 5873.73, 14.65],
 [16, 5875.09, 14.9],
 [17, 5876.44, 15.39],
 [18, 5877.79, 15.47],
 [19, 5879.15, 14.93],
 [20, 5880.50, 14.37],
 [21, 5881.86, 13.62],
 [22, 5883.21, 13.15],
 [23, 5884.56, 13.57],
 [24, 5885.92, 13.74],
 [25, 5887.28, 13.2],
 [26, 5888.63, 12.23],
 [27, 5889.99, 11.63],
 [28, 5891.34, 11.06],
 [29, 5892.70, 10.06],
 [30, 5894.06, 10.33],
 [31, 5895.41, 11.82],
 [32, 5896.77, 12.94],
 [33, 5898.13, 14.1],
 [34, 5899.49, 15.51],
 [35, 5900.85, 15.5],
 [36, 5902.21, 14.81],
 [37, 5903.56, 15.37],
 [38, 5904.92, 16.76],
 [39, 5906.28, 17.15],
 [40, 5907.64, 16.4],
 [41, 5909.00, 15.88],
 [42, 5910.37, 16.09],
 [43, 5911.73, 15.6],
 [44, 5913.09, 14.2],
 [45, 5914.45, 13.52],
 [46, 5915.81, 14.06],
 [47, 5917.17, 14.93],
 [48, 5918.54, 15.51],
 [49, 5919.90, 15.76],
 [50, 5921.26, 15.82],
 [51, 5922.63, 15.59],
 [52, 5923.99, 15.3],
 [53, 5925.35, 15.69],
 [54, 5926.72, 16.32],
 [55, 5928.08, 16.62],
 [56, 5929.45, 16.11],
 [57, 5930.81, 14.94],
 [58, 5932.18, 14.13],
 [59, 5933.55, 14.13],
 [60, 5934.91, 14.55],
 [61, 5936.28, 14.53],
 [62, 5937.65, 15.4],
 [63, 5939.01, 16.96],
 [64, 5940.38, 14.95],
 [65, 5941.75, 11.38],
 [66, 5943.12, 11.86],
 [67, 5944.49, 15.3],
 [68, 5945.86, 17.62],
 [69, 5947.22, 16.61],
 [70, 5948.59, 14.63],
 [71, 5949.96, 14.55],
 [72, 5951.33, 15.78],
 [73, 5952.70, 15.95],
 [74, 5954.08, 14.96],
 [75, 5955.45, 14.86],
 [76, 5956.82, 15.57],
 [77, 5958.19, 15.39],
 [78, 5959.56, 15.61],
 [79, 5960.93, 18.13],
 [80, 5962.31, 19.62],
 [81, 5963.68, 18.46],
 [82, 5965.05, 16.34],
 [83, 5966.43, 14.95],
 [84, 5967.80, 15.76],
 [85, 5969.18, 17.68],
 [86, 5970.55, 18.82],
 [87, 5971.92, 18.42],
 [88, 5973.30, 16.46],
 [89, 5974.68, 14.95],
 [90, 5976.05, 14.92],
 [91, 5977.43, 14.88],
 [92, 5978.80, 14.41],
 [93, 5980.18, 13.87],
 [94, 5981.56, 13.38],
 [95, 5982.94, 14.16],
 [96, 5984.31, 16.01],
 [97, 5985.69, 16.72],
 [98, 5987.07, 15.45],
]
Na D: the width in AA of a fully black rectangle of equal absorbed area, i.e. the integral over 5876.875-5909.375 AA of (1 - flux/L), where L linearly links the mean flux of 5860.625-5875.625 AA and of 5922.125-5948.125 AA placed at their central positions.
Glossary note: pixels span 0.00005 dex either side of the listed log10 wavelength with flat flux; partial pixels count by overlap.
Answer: 2.2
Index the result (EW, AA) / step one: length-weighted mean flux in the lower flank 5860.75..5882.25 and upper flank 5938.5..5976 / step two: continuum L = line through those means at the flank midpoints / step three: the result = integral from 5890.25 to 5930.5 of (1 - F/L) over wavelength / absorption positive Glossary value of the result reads 1.4 AA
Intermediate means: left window 14.7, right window 16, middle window 14.8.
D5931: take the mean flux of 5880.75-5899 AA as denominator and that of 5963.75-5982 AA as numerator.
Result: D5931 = 1.3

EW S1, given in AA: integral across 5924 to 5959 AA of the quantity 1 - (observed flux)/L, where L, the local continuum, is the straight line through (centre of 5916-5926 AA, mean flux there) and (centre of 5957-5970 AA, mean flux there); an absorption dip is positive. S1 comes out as 2.1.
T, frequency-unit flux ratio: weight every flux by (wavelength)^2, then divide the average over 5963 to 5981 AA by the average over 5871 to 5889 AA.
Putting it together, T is 1.17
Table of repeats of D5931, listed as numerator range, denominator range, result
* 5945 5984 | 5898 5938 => 1.04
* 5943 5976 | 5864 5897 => 1.20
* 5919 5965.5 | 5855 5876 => 1.06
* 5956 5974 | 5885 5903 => 1.32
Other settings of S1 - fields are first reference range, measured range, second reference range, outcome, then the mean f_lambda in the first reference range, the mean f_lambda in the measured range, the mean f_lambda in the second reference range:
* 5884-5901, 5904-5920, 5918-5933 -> -1.2 AA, 12.6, 15.5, 15.6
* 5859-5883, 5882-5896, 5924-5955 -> 2.5 AA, 14.7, 12.1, 15.1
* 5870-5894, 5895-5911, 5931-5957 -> -1.5 AA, 13.5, 15.2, 14.9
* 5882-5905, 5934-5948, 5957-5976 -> 0.6 AA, 13.2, 14.9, 16.9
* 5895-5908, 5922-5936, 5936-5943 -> -0.7 AA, 15.1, 15.3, 14.4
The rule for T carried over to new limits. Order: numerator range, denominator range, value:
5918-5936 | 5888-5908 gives 1.14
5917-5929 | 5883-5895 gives 1.32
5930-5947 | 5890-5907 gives 1.09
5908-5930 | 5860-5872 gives 1.07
